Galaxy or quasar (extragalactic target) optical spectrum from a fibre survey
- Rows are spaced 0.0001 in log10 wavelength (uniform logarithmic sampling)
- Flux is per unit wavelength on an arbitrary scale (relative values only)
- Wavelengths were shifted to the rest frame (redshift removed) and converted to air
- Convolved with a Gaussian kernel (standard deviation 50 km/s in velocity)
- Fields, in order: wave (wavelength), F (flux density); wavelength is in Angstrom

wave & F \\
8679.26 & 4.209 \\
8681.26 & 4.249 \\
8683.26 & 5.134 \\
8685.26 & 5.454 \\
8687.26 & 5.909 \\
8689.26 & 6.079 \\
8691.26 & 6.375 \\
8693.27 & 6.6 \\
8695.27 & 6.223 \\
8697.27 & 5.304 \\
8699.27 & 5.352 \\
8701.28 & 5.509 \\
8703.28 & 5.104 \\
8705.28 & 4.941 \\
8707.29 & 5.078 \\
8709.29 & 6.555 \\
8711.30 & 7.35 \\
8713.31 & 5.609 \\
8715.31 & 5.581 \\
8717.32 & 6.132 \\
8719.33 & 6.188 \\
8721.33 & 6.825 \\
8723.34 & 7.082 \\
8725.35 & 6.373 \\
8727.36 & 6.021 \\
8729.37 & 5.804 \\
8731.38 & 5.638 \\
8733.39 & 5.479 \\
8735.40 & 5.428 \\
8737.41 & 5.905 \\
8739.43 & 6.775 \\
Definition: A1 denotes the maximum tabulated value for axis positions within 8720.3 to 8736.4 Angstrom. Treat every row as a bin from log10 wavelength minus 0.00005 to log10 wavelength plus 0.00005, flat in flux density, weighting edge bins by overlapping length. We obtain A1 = 7.082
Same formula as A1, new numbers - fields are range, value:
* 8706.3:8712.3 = 7.35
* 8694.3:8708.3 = 6.223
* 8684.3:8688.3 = 5.909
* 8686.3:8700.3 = 6.6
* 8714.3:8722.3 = 6.825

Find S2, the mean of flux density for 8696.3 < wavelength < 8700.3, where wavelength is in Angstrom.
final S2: 5.32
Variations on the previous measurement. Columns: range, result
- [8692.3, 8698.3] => 6.04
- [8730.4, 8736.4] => 5.52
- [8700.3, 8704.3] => 5.31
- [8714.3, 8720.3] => 5.97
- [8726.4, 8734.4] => 5.73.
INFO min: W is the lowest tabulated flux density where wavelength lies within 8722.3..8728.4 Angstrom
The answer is 6.021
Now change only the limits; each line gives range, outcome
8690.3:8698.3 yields 5.304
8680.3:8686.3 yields 4.249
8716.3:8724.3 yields 6.132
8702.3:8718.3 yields 4.941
